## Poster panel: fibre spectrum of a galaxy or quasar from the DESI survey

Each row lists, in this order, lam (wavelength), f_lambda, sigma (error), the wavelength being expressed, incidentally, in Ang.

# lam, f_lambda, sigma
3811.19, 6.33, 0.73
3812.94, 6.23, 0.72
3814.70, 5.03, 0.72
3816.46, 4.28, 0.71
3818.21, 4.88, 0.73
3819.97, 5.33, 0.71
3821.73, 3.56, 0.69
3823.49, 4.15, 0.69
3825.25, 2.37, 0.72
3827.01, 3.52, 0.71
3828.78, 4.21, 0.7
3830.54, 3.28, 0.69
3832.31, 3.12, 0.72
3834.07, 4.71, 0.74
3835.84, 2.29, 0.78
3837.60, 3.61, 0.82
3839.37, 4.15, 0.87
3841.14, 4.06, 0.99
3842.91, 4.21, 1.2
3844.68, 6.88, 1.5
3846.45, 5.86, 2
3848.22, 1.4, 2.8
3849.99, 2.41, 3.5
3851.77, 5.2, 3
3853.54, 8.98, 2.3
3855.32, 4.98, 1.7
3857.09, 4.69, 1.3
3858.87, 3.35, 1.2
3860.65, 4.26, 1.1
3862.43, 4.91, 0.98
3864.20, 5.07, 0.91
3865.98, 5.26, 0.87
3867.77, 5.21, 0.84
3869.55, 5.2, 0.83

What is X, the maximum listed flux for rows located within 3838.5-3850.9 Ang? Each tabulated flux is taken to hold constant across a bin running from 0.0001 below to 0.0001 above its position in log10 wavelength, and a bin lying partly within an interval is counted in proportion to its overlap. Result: 6.88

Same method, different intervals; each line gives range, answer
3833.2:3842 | 4.71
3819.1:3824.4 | 5.33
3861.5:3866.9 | 5.26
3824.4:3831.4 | 4.21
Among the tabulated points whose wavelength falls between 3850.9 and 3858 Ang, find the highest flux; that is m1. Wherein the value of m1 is 8.98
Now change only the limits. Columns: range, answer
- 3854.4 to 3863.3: 4.98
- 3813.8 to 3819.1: 5.03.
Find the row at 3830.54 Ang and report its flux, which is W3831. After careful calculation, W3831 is 3.28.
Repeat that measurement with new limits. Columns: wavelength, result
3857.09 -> 4.69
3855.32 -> 4.98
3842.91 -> 4.21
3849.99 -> 2.41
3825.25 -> 2.37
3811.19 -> 6.33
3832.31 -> 3.12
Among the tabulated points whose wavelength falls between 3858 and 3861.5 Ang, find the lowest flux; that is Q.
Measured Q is 3.35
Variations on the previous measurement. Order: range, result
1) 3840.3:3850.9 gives 1.4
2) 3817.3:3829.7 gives 2.37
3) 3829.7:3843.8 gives 2.29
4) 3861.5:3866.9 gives 4.91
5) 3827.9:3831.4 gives 3.28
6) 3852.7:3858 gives 4.69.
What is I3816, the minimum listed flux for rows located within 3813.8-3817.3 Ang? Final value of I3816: 4.28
